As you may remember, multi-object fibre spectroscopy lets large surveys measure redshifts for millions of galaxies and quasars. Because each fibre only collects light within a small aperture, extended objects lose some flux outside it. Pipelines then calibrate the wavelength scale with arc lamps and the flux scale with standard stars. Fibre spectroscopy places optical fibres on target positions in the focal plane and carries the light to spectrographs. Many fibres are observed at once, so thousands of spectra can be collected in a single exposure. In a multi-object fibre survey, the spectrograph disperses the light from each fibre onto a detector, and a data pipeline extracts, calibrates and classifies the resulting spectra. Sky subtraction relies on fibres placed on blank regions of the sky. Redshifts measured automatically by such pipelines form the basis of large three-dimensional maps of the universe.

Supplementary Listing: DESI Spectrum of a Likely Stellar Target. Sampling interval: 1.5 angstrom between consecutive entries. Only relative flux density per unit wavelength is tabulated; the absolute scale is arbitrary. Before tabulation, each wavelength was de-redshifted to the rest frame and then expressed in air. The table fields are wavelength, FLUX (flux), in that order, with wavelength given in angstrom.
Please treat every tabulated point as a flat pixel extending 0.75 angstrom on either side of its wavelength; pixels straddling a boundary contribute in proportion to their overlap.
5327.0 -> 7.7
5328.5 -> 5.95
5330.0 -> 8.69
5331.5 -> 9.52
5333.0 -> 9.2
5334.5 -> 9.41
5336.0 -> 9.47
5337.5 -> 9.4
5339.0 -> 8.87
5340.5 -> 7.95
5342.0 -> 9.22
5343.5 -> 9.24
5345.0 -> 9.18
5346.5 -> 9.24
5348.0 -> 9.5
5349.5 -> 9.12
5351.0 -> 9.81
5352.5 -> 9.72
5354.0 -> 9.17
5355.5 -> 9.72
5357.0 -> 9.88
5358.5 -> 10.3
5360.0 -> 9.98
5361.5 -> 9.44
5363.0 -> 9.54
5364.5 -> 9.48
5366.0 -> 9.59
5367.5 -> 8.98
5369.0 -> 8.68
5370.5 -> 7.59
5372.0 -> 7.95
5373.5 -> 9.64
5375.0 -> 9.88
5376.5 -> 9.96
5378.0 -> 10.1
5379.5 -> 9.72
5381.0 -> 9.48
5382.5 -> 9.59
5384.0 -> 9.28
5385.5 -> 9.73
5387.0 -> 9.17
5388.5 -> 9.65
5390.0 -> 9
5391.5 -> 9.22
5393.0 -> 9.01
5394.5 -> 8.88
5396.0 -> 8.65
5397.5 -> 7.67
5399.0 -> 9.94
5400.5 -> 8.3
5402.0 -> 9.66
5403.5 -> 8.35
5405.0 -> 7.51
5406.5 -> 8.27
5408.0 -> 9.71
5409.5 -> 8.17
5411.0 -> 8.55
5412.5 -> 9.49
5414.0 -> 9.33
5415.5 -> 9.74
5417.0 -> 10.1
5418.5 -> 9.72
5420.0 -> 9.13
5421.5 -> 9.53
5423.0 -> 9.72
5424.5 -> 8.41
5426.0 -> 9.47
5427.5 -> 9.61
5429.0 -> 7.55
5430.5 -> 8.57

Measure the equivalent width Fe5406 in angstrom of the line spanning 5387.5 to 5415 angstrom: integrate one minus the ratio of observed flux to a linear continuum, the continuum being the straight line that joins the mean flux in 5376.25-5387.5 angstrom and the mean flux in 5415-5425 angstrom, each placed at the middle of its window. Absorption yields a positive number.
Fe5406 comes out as 2.0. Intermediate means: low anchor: 9.62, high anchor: 9.5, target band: 8.86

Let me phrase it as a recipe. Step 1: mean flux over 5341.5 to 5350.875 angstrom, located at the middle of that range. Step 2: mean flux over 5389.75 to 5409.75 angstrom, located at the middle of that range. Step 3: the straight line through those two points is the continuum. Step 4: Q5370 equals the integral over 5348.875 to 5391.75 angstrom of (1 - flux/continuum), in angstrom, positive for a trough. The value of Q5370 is -1.8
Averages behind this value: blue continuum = 9.29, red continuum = 8.75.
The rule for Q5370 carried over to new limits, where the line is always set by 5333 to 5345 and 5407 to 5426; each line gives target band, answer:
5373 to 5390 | -0.8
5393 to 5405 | 0.7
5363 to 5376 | 0.2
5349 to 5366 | -1.0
